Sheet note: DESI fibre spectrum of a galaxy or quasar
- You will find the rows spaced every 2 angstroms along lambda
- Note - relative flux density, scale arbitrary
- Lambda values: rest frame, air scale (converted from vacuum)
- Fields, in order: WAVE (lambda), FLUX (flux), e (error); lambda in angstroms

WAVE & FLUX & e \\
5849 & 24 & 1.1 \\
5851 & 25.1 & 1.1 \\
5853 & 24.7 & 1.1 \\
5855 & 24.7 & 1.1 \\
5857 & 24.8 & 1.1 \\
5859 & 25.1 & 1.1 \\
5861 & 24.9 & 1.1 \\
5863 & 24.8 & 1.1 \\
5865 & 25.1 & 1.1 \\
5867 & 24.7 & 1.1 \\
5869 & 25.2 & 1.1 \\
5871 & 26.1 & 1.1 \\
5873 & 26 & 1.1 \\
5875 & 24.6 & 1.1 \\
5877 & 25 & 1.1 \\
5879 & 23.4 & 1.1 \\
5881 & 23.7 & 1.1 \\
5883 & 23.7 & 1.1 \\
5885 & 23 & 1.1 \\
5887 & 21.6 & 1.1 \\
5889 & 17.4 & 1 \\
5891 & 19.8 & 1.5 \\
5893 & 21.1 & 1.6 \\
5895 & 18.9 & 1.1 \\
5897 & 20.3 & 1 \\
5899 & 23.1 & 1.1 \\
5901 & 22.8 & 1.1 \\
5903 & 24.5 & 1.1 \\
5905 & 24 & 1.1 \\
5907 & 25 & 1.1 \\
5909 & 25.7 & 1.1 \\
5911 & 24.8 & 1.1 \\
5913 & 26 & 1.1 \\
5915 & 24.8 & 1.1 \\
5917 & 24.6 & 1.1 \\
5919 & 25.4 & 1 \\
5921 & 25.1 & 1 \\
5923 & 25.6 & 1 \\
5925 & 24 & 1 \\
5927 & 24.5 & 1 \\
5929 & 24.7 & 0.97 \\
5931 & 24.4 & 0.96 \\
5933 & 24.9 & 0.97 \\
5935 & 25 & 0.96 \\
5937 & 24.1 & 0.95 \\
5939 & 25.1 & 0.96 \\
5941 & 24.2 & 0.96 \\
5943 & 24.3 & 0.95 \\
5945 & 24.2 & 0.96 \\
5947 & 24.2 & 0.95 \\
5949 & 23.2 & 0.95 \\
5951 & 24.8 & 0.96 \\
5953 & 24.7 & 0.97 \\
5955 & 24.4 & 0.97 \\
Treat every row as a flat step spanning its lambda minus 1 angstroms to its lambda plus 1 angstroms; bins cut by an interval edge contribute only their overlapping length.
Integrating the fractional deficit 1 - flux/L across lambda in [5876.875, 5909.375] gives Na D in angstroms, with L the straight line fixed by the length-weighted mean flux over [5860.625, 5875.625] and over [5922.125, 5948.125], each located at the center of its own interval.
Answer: 3.3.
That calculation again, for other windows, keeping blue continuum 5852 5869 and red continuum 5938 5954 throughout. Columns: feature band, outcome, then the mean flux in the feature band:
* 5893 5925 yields 0.8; 23.9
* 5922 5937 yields -0.2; 24.7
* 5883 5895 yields 1.9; 20.7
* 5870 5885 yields 0.1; 24.5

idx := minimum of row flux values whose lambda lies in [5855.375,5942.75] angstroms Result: 17.4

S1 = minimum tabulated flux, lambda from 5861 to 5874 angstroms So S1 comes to 24.7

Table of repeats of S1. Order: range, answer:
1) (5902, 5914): 24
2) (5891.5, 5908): 18.9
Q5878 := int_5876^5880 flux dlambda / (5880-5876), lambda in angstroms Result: 24.2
